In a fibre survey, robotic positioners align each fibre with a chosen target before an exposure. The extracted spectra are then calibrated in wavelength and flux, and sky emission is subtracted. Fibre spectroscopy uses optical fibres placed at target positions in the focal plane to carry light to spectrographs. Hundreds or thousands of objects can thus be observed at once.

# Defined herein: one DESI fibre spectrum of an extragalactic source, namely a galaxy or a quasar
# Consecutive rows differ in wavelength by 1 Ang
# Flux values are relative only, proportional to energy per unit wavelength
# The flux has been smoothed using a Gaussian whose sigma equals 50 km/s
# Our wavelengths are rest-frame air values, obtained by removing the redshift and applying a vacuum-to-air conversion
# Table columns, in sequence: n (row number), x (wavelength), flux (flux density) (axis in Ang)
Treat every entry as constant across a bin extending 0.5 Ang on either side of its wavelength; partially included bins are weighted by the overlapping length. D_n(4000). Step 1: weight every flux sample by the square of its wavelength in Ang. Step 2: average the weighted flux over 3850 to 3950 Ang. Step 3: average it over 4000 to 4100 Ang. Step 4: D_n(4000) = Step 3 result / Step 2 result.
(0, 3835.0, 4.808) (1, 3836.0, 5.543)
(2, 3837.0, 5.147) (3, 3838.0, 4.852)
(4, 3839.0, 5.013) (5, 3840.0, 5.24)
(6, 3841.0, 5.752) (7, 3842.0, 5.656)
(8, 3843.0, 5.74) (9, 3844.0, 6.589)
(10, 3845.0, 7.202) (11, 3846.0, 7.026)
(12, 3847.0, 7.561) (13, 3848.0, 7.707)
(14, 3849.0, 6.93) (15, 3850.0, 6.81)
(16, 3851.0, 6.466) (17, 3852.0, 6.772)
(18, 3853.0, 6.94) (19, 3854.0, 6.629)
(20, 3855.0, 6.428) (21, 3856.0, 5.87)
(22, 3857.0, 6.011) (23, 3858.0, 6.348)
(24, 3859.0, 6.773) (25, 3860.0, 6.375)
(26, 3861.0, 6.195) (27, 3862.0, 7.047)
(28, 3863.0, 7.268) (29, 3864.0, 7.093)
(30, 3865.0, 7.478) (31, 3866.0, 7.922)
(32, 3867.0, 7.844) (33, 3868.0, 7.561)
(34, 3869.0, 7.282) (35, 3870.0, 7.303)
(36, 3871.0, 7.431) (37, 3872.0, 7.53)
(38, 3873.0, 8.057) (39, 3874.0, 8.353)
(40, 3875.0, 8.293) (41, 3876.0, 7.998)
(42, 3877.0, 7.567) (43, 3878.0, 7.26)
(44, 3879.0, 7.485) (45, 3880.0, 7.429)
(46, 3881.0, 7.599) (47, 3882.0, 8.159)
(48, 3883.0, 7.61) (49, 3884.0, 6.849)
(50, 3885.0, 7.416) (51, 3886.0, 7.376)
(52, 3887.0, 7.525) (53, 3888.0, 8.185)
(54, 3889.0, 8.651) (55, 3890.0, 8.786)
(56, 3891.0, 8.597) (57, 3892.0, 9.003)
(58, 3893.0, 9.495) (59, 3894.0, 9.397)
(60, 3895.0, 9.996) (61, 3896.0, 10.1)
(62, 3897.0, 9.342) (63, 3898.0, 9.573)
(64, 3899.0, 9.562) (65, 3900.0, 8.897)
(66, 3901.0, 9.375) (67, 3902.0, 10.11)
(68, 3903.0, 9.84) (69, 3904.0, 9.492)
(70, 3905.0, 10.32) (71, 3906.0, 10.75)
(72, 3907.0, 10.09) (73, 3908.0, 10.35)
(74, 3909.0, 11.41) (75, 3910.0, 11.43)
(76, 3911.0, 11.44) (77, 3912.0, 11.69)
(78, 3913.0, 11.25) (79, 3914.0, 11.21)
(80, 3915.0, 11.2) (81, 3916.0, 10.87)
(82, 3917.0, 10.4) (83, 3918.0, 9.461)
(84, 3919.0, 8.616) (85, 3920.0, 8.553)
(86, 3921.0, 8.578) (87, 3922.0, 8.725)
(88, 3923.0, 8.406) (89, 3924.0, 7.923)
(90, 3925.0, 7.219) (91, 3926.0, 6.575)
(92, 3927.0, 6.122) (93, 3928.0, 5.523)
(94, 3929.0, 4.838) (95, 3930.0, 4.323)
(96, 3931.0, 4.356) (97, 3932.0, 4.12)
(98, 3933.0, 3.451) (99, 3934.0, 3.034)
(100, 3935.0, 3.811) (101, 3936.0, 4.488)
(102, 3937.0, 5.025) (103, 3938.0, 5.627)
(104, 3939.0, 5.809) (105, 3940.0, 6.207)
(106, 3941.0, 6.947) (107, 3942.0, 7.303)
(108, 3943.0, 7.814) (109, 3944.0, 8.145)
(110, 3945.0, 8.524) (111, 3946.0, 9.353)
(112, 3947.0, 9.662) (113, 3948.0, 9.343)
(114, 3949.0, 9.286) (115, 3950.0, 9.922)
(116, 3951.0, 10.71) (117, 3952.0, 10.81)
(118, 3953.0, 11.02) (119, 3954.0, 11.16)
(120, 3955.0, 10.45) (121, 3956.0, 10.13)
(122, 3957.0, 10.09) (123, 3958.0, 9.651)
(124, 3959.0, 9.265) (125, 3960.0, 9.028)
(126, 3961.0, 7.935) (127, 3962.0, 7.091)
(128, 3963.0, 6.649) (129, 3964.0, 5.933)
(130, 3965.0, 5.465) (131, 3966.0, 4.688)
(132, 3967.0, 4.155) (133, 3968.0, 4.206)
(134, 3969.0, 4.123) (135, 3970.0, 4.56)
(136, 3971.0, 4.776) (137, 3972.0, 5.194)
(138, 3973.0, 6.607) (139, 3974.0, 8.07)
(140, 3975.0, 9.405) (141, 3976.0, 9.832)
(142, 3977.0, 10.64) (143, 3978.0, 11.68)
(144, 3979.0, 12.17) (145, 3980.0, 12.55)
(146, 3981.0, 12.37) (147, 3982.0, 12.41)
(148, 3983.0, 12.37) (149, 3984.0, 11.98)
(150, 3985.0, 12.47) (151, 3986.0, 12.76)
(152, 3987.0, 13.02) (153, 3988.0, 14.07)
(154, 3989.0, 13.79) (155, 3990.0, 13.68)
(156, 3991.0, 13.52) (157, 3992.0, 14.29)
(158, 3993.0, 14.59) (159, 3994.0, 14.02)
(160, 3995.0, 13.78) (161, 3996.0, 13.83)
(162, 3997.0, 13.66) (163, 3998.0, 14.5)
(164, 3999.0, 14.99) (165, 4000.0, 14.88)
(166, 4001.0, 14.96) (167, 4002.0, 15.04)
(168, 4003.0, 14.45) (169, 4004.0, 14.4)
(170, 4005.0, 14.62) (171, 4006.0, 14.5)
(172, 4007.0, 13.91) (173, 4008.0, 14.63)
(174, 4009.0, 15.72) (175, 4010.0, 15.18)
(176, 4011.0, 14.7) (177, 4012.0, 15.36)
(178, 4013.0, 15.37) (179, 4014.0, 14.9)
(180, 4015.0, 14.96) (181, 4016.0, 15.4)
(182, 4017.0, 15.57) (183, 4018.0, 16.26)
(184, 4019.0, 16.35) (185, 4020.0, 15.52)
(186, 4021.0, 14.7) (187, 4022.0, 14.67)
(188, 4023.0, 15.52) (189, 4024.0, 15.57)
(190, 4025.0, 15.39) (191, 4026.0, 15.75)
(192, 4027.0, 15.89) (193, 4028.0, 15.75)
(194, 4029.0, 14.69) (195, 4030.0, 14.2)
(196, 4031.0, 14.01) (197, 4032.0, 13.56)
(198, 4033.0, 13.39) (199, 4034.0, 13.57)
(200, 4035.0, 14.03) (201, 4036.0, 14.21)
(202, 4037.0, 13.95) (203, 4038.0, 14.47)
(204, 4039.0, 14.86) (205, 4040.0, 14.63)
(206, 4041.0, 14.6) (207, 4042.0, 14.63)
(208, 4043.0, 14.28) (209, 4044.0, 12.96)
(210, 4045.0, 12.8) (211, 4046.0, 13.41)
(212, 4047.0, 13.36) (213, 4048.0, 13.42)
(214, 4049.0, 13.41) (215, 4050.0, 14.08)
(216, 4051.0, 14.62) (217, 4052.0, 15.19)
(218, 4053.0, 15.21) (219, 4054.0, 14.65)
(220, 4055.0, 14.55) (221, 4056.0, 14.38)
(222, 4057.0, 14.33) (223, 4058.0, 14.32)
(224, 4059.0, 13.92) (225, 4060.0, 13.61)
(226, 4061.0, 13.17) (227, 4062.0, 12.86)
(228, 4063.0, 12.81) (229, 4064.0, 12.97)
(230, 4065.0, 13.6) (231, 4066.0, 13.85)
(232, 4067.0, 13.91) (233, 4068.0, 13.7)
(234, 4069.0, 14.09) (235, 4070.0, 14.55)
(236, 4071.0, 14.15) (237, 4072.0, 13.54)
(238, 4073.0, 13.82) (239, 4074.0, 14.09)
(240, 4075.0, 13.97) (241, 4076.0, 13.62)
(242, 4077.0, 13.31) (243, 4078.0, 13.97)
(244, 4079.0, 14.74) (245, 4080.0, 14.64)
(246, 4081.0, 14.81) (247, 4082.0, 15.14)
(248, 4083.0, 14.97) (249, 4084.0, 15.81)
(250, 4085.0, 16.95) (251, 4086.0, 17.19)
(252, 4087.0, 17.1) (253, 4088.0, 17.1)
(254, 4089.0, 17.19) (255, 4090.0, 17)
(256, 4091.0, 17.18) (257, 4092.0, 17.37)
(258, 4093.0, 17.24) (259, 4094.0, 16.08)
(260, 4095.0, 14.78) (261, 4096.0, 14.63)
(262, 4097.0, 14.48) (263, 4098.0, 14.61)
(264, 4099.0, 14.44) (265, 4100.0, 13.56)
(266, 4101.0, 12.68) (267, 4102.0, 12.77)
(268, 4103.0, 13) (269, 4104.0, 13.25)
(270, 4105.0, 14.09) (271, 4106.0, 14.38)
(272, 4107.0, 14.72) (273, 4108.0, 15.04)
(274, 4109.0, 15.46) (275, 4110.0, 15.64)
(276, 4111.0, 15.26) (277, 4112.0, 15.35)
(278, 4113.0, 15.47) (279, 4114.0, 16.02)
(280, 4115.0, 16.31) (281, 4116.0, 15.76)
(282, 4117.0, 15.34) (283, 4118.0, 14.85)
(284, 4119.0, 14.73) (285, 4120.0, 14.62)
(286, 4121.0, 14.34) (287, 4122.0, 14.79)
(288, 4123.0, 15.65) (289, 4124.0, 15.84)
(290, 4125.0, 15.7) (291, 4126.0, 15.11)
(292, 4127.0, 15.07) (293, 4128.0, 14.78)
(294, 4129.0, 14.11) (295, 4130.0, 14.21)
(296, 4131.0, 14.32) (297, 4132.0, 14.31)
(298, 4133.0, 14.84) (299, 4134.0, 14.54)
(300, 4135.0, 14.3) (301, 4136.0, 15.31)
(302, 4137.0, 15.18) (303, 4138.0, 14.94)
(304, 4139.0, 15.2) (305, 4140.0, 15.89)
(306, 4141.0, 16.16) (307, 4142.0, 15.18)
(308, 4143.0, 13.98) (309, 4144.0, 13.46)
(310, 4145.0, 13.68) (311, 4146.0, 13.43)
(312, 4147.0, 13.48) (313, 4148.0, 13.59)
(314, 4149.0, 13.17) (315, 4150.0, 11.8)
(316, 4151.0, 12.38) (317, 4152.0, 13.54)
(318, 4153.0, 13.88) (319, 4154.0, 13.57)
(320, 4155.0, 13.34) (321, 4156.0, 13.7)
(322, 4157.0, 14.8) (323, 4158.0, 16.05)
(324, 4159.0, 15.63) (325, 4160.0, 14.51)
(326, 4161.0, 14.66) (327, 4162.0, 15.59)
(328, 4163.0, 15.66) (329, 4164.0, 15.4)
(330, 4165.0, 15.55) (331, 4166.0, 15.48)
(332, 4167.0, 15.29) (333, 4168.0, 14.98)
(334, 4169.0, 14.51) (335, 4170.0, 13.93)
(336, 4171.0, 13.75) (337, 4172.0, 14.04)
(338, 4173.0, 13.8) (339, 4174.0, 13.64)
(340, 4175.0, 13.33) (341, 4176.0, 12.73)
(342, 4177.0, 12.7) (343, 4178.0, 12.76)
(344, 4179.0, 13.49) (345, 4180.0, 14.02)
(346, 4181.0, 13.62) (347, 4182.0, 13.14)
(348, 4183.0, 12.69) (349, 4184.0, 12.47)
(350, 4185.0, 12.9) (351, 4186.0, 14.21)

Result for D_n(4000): 2.00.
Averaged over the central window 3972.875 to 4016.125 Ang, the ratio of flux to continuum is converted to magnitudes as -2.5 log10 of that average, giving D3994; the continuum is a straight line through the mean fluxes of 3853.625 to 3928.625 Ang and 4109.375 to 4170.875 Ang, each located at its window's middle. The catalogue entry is -0.21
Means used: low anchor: 8.45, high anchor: 14.7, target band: 13.5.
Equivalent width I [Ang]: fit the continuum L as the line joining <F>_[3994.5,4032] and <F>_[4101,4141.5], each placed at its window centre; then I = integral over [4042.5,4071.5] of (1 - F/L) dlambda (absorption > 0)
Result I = 2.0 Ang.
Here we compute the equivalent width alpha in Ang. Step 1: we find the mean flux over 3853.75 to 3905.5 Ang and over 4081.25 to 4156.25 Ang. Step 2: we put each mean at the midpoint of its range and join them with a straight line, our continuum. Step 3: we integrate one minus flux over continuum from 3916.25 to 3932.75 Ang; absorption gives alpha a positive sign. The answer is 3.8 Ang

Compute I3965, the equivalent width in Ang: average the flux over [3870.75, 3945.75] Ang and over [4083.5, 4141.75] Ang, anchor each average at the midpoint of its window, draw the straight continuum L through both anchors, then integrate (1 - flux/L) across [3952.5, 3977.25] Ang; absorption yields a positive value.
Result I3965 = 6.1 Ang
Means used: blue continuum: 8.14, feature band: 7.57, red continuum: 15.2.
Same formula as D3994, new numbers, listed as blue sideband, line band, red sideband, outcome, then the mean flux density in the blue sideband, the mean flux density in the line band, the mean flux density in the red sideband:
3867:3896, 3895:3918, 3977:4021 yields -0.11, 8.04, 10.4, 14.1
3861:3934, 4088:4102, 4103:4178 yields -0.16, 8.34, 15.4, 14.6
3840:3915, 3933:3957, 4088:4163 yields 0.25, 8.15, 7.97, 14.8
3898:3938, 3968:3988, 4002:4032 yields 0.26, 8.26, 9.81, 15.1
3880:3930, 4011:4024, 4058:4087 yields -0.22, 9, 15.4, 14.3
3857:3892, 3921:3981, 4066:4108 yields 0.33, 7.55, 7.51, 14.8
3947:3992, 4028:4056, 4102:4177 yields -0.21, 9.58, 14.1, 14.6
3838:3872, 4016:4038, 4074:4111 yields -0.17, 6.72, 14.9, 15.1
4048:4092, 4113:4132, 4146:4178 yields -0.05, 14.6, 15.1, 14.1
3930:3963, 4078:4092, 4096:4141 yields -0.20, 7.73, 16.1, 14.8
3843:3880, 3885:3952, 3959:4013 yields 0.07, 7.13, 8.4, 11.4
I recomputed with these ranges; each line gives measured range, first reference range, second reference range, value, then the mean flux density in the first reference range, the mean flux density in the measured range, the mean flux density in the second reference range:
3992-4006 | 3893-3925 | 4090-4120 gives -2.51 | 9.9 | 14.4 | 15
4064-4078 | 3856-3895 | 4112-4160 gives -1.04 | 7.65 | 13.8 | 14.6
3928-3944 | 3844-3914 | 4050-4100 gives 7.74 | 8.24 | 5.25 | 14.8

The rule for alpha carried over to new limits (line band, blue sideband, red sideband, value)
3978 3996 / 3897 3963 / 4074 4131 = -4.12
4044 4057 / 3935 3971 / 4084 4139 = -1.88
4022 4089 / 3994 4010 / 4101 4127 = 1.35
